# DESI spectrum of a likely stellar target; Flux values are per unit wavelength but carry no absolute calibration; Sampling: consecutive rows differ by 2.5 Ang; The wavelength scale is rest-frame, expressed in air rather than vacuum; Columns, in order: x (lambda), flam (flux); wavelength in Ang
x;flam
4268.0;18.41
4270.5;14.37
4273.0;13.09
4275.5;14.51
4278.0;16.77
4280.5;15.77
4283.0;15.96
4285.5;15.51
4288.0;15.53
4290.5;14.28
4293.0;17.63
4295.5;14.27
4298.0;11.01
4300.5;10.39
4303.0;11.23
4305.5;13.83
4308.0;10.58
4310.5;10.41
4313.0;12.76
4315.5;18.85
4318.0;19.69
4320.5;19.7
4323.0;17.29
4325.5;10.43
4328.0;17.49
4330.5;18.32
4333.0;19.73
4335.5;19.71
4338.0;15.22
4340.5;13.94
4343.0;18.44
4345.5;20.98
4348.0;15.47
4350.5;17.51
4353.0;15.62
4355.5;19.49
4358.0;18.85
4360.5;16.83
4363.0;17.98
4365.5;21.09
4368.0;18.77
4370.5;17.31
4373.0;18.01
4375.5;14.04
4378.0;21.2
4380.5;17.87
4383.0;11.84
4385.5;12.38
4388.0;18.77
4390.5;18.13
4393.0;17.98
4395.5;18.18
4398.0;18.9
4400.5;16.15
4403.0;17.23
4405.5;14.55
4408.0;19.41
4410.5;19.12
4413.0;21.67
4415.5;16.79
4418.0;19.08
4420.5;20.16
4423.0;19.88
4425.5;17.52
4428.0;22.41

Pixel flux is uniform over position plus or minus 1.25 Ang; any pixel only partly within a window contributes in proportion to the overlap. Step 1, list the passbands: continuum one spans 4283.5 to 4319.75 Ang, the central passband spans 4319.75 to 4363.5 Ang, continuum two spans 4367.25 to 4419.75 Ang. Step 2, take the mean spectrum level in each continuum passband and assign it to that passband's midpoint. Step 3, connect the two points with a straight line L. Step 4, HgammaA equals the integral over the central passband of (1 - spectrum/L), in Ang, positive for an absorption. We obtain -5.0 Ang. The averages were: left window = 14.1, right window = 17.5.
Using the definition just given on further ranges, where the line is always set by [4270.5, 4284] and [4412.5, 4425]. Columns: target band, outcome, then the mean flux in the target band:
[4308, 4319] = 0.97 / 14.8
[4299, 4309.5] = 2.93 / 11.5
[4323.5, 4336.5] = -0.32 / 17.1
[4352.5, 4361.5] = -0.22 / 17.9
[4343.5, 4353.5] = -0.23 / 17.6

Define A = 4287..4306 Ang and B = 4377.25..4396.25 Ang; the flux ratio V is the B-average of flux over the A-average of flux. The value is 1.25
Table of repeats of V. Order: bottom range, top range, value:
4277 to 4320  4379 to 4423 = 1.22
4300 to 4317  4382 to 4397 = 1.28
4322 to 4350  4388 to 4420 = 1.07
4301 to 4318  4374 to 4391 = 1.22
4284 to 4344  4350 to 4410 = 1.14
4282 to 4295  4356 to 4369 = 1.19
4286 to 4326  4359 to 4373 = 1.28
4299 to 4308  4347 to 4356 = 1.45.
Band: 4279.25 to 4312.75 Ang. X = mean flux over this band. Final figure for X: 13.5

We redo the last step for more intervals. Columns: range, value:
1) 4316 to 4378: 17.7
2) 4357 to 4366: 18.5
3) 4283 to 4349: 15.5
